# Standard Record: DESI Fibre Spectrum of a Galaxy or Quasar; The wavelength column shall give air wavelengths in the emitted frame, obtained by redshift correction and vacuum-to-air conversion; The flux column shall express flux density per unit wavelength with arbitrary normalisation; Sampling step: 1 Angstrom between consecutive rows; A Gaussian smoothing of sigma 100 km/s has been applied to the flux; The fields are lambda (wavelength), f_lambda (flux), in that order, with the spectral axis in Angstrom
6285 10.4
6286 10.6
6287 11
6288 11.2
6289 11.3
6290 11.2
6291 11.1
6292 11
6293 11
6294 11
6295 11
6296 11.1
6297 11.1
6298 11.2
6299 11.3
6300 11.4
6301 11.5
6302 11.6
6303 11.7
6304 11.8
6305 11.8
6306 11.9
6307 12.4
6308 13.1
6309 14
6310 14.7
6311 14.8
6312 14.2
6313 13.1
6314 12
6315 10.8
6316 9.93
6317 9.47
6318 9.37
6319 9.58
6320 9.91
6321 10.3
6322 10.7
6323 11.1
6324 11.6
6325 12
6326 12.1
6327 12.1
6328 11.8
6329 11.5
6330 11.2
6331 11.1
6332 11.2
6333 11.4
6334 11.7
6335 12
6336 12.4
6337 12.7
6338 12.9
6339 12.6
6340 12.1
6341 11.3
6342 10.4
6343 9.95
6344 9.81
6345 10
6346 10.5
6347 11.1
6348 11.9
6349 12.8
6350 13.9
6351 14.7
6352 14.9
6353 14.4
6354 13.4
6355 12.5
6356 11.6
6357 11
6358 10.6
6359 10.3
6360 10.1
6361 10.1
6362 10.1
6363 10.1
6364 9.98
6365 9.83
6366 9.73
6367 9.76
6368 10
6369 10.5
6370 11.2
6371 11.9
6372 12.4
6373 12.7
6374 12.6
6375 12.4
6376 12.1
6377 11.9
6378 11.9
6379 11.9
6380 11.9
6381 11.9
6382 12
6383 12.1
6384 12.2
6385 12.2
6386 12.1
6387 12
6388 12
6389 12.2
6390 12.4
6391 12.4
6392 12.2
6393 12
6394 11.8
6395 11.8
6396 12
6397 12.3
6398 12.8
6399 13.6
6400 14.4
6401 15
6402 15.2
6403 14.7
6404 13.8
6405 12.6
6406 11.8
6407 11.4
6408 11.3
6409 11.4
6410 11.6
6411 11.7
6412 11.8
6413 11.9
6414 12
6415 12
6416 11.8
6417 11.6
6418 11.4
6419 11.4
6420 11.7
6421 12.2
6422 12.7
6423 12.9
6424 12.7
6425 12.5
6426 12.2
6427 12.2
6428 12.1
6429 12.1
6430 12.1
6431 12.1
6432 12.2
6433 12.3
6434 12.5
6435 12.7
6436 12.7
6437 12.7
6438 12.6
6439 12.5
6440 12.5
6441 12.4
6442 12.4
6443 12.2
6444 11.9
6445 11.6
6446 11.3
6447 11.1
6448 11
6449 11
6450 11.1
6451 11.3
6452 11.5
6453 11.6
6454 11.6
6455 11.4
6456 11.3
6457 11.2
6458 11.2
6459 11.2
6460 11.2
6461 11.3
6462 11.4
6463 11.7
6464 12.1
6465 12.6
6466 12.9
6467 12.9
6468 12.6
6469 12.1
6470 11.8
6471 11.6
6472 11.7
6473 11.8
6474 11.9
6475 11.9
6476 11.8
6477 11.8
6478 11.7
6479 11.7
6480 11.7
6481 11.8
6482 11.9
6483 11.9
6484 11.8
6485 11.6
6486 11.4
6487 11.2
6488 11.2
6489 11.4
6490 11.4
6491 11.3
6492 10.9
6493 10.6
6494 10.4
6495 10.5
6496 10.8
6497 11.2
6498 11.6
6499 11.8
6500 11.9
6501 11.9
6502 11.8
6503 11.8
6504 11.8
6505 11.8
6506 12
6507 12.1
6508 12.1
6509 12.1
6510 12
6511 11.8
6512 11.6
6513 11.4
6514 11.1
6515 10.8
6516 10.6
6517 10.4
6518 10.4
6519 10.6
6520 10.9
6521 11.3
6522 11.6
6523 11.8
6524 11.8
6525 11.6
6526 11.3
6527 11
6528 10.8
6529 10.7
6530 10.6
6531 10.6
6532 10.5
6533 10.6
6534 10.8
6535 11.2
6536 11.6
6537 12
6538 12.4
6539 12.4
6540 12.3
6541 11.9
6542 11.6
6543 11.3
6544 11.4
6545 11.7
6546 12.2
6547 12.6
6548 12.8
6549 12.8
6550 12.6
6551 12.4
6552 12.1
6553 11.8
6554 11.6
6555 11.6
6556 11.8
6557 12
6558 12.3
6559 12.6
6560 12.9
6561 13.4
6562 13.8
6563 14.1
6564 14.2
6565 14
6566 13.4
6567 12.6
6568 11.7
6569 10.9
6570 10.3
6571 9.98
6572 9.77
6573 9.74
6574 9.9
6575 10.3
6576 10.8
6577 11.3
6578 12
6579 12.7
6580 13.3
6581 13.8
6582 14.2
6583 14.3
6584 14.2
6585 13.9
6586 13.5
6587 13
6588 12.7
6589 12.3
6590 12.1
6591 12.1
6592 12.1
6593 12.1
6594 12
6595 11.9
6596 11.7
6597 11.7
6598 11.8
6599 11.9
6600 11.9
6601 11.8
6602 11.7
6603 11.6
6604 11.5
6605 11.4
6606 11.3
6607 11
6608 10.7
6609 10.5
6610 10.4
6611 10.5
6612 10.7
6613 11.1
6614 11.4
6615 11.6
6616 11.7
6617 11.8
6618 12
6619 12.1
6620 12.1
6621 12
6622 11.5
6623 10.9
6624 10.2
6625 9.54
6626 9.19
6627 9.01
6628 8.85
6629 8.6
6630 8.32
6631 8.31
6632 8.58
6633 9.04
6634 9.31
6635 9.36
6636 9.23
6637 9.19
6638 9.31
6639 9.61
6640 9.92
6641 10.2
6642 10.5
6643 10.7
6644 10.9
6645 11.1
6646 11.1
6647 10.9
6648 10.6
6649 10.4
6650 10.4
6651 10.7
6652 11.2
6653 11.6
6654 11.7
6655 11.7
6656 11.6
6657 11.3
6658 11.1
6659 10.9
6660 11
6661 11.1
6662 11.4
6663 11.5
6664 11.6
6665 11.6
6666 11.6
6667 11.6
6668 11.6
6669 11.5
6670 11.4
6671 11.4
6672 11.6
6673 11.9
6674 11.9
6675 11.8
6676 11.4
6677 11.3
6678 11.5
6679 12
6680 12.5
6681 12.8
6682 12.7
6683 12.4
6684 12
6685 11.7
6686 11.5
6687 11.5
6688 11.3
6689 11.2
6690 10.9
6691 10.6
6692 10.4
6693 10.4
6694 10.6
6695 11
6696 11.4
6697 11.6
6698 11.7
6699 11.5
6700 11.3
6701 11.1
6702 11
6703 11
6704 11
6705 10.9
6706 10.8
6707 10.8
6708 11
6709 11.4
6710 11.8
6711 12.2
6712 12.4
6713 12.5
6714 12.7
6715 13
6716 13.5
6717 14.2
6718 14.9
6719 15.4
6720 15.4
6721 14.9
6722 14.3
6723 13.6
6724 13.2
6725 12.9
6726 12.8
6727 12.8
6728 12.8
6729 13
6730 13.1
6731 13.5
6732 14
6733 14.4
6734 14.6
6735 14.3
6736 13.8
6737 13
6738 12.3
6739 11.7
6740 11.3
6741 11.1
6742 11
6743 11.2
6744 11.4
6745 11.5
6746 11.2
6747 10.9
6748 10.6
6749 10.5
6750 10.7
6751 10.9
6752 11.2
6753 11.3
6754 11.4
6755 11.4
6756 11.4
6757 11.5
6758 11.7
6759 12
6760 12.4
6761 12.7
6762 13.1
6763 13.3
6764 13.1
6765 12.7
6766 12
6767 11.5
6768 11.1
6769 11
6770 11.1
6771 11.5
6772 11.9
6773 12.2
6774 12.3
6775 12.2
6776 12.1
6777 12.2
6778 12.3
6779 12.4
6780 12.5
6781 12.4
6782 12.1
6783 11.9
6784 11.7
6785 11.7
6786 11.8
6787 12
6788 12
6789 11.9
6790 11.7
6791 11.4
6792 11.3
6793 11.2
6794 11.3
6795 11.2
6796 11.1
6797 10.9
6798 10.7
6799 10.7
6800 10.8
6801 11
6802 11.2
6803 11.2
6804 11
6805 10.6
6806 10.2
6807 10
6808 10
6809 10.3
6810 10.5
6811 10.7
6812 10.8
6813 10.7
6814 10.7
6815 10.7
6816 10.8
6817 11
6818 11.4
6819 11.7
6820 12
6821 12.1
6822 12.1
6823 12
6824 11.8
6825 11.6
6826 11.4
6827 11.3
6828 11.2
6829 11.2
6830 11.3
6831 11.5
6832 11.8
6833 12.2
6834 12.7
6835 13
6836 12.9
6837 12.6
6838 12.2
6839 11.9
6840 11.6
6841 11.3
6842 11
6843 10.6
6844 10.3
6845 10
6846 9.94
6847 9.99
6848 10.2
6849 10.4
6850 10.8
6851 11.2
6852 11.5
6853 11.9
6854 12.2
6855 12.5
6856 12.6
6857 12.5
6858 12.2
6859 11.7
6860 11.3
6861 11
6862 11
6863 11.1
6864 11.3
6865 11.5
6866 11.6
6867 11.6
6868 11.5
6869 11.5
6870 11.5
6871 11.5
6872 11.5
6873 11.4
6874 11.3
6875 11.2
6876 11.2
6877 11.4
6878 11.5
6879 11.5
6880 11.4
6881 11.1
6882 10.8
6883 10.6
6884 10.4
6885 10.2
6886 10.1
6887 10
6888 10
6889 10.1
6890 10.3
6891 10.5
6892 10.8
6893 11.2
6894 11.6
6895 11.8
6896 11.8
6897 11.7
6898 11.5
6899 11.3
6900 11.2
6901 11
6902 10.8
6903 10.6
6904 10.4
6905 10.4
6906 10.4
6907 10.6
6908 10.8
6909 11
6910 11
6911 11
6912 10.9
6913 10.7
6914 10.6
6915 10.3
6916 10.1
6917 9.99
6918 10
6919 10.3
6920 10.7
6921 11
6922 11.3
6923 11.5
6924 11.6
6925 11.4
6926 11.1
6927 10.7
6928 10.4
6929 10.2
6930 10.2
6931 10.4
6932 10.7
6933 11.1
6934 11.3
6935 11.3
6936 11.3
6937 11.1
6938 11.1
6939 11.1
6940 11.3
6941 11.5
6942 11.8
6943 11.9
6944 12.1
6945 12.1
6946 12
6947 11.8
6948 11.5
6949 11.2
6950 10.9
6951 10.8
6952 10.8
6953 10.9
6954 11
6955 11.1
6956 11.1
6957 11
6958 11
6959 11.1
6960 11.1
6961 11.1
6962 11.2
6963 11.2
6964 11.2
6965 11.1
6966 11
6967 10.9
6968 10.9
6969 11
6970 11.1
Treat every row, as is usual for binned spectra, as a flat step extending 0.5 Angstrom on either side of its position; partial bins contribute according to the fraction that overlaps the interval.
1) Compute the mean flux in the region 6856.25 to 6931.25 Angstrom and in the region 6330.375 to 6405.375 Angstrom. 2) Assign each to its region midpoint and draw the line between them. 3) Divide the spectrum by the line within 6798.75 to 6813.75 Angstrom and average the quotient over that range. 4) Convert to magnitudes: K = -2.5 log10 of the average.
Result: 0.05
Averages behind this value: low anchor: 11.9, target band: 10.6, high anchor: 11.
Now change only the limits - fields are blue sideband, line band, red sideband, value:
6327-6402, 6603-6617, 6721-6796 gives 0.08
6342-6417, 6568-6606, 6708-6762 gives 0.03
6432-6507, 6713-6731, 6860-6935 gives -0.21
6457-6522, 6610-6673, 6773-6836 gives 0.08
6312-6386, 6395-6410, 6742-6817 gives -0.13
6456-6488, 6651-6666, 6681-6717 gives 0.02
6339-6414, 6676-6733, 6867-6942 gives -0.08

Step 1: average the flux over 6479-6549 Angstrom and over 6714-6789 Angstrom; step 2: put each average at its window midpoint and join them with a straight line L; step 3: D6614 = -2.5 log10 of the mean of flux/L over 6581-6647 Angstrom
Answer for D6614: 0.07 mag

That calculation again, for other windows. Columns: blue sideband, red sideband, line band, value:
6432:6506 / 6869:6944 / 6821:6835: -0.06 mag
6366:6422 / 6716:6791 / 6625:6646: 0.28 mag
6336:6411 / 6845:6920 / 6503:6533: 0.04 mag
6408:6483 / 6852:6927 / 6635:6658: 0.09 mag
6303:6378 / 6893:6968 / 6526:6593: -0.06 mag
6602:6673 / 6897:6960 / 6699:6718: -0.10 mag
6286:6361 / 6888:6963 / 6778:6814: -0.01 mag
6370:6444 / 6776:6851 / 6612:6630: 0.10 mag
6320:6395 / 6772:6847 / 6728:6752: -0.07 mag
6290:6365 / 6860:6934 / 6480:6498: 0.01 mag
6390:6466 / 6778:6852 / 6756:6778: -0.06 mag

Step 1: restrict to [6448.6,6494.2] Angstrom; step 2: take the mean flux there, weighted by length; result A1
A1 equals 11.6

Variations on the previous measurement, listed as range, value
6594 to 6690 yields 11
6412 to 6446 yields 12.2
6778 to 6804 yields 11.5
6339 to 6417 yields 11.9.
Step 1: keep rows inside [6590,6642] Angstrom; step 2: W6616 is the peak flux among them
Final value 12.1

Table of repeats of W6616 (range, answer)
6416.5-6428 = 12.9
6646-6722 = 15.4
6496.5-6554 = 12.8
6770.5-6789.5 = 12.5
